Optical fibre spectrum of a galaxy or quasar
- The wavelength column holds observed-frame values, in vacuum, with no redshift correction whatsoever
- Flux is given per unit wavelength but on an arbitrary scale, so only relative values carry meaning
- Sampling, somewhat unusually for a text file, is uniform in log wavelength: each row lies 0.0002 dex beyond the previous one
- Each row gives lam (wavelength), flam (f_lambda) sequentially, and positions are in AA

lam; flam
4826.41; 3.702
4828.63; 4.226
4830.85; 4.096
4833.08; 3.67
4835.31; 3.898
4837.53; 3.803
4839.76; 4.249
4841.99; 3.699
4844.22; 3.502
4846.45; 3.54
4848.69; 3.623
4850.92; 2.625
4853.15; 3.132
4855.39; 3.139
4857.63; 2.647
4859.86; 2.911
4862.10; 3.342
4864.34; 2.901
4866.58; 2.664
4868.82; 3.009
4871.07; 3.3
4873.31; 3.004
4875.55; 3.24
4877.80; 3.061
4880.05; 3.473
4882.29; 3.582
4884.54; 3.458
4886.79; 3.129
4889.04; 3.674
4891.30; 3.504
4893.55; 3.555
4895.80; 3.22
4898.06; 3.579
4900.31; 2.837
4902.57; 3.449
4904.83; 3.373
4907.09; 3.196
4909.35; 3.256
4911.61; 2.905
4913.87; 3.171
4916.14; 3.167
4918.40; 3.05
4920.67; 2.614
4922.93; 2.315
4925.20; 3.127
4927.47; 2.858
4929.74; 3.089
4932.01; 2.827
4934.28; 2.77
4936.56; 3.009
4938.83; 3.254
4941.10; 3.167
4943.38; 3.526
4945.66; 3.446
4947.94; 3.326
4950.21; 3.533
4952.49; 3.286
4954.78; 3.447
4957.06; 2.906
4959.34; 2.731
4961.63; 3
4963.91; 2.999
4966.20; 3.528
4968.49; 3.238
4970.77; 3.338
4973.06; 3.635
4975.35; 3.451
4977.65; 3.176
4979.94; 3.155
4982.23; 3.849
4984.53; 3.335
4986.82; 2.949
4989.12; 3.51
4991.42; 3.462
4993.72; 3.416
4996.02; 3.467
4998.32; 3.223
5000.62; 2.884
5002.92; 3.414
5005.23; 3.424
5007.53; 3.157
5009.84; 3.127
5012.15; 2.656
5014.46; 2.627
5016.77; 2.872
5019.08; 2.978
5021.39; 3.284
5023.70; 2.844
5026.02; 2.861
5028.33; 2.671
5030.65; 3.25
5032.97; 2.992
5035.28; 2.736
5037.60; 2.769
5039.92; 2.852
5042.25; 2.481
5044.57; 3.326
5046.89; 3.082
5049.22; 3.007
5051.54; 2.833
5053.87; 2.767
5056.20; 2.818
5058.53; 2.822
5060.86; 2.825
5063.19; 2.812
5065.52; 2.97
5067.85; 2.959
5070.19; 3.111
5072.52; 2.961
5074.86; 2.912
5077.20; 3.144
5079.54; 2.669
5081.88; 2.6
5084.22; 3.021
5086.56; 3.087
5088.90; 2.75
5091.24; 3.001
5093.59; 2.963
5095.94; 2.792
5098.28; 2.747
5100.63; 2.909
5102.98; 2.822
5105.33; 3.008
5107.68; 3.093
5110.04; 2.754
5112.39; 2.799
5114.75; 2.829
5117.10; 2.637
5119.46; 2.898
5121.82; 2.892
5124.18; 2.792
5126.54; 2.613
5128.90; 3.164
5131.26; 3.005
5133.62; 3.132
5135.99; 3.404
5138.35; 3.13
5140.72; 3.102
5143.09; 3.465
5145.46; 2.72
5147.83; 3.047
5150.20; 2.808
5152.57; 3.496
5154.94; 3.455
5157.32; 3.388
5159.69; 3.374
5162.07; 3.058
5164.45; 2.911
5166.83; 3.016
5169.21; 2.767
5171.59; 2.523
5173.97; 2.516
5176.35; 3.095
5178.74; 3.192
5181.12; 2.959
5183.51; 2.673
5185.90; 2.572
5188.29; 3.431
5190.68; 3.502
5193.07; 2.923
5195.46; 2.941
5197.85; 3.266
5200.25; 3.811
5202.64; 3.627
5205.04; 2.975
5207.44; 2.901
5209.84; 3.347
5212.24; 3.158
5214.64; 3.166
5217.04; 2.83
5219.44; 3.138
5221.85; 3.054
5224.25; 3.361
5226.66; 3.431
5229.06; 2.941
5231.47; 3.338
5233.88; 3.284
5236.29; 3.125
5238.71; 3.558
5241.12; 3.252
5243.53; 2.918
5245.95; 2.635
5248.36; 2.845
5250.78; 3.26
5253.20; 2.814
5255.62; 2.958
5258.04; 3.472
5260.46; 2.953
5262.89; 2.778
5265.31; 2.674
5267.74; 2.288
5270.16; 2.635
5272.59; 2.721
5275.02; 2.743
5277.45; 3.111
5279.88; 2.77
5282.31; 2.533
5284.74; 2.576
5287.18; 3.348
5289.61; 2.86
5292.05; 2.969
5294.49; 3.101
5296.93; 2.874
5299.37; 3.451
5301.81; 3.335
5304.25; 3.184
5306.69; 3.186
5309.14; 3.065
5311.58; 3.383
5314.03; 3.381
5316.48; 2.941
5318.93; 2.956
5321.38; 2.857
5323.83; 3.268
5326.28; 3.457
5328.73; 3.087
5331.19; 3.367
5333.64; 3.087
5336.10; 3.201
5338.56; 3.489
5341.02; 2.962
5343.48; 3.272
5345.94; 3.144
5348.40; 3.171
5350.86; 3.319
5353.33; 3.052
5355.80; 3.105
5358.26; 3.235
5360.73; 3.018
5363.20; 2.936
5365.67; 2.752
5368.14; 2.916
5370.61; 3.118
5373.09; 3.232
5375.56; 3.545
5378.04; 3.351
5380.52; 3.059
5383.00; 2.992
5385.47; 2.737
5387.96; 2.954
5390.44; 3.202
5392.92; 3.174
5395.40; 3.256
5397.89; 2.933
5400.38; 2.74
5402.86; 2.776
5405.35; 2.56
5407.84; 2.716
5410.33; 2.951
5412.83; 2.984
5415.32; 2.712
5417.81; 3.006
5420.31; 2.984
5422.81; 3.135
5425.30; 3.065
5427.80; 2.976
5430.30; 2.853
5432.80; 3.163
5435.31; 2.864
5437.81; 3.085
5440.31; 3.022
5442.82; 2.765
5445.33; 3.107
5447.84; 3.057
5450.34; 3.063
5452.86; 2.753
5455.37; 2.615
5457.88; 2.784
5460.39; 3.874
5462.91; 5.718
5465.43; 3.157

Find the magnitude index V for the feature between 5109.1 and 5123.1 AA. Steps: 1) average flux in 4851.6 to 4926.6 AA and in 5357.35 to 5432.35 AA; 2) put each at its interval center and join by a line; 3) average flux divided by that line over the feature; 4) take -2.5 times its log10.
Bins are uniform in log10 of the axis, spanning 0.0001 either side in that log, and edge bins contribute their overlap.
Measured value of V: 0.10 mag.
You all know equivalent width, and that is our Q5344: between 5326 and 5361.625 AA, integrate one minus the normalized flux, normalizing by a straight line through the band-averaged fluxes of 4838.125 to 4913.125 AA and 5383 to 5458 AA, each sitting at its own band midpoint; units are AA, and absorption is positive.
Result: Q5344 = -2.5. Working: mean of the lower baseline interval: 3.27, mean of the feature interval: 3.19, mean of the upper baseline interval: 2.94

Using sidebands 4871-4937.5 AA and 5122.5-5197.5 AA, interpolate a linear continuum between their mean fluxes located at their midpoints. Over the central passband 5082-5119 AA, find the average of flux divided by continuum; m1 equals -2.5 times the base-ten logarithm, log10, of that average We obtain 0.07 mag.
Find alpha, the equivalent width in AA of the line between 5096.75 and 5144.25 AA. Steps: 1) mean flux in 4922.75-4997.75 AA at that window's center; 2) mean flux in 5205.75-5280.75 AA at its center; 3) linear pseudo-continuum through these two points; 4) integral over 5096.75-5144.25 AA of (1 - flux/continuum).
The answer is 2.27 AA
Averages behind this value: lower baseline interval 3.23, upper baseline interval 3.02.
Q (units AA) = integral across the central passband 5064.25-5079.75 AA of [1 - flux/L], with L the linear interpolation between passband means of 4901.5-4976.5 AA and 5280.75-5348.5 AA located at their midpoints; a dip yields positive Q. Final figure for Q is 0.8 AA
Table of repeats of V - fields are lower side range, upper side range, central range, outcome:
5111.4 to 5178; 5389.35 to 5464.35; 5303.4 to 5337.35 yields -0.05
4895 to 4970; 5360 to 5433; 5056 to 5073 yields 0.06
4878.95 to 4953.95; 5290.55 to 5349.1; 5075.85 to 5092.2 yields 0.11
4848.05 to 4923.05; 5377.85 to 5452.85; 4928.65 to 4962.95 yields -0.01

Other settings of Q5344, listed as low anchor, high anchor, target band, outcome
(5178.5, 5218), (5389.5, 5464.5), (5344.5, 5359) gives -0.39 AA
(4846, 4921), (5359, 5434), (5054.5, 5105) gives 3.63 AA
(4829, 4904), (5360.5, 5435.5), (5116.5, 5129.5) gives 1.44 AA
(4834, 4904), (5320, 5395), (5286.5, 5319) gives 0.08 AA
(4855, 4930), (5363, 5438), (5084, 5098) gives 0.75 AA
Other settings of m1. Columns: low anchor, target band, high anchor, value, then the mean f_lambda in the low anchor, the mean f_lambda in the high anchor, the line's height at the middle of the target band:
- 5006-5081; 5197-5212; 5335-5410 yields -0.11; 2.91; 3.06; 2.99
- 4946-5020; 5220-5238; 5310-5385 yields -0.02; 3.22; 3.15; 3.17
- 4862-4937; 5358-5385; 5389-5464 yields -0.01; 3.14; 3.06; 3.07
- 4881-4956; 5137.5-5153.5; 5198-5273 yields 0.00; 3.2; 3.08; 3.11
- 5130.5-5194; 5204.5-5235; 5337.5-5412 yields -0.03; 3.06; 3.05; 3.06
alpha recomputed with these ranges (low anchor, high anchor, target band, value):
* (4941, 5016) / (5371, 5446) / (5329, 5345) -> -0.9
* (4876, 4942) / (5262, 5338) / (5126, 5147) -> -0.1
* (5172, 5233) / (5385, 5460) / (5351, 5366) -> -0.3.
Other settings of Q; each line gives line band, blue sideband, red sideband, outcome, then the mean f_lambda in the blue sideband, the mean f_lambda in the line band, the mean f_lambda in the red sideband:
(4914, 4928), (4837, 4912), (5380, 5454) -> 1.6 AA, 3.28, 2.88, 2.95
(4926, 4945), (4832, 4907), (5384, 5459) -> 1.2 AA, 3.32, 3.07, 2.93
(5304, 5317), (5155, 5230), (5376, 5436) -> -0.8 AA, 3.1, 3.2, 2.97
